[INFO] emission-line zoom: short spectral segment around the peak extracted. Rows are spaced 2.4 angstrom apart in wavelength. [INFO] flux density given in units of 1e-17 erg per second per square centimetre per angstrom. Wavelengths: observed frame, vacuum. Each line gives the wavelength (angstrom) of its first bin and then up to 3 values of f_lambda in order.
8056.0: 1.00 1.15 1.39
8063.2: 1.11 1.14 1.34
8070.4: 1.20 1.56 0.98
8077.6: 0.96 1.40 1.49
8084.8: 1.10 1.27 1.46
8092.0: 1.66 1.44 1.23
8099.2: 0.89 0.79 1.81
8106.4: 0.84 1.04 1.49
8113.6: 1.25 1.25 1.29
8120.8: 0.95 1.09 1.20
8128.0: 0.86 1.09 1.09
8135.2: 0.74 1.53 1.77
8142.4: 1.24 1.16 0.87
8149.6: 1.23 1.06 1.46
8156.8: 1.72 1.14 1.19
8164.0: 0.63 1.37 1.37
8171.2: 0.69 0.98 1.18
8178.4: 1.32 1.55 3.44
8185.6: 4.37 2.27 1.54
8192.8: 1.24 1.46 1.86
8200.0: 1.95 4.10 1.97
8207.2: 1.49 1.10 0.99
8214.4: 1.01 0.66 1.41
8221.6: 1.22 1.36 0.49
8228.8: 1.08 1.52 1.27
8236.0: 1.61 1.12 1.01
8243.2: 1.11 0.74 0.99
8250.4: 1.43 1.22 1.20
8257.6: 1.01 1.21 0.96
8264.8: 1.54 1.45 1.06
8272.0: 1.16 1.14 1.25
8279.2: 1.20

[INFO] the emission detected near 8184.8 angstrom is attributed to [S II] 6716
